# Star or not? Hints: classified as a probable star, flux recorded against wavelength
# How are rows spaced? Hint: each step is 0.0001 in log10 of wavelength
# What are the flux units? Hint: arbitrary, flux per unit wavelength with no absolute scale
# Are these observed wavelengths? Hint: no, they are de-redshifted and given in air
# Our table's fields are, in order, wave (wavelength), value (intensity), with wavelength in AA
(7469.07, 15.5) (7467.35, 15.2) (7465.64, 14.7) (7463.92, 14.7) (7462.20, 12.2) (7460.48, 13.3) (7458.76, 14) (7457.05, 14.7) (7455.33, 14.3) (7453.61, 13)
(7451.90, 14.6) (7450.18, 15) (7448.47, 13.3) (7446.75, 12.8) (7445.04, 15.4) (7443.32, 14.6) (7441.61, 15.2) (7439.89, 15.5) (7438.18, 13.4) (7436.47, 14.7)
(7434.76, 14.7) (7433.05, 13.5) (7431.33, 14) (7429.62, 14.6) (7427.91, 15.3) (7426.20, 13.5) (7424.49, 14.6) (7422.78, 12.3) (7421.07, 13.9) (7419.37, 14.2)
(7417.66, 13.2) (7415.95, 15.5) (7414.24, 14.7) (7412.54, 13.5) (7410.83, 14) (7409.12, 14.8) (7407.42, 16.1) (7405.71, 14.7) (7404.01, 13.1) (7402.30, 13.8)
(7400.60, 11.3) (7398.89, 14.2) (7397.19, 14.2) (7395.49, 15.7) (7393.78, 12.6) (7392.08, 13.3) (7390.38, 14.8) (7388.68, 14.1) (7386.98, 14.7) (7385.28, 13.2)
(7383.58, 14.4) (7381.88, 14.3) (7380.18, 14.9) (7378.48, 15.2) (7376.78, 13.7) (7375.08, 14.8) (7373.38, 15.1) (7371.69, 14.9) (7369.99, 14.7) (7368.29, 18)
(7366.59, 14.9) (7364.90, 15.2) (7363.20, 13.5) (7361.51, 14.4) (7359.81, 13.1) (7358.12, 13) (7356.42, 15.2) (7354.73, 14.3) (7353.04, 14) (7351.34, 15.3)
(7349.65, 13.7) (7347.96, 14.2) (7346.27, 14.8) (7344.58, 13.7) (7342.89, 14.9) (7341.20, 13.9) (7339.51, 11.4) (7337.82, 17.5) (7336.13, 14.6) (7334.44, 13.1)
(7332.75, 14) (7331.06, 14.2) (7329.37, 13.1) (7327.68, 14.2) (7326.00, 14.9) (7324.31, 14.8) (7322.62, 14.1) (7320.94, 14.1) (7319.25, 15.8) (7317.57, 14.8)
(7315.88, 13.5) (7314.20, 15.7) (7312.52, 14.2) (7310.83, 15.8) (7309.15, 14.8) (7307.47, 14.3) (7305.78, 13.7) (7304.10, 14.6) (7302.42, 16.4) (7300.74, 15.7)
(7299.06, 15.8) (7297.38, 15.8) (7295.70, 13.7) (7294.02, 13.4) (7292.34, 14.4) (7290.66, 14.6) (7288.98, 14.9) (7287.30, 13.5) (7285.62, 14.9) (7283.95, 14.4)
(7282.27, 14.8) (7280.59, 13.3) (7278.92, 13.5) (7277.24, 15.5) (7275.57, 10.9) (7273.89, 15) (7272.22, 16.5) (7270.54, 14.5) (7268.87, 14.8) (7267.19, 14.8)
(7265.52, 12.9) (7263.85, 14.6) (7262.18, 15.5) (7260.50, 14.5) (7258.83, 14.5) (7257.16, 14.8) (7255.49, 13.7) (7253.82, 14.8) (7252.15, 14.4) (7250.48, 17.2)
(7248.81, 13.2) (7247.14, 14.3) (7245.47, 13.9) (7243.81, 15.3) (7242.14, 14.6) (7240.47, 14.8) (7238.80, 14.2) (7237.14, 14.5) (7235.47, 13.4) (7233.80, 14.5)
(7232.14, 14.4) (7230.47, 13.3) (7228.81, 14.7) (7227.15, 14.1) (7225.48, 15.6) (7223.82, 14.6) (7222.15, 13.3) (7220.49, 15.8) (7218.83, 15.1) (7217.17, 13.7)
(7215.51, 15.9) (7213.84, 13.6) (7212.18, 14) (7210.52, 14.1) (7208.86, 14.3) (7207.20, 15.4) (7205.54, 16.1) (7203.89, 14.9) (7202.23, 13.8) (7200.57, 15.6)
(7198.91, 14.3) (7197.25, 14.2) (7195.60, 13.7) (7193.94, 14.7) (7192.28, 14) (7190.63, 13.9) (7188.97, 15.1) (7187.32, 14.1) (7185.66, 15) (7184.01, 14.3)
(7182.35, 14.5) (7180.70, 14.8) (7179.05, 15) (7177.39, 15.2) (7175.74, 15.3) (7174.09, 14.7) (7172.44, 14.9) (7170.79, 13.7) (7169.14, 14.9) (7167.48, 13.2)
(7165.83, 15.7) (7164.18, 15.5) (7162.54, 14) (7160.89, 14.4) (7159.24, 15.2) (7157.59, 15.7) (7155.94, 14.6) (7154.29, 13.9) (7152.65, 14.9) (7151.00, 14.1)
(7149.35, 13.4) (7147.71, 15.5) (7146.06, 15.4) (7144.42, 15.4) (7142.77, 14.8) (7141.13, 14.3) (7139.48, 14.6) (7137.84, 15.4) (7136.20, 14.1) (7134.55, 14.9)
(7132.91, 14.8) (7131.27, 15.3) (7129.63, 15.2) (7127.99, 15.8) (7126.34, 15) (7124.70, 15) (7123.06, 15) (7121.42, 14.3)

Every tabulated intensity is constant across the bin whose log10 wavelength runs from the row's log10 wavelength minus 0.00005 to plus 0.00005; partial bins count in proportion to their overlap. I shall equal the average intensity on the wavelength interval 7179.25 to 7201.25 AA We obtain 14.5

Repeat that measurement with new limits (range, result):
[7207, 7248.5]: 14.4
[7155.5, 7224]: 14.6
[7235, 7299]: 14.5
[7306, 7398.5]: 14.4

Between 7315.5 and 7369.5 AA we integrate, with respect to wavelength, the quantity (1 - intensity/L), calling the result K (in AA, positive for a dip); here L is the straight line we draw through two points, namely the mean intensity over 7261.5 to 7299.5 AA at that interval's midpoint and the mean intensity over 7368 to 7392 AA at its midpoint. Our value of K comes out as 0.6 AA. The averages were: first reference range 14.4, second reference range 14.6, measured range 14.4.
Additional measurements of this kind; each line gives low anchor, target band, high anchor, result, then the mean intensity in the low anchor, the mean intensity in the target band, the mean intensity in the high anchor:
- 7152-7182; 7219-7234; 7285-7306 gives 0.3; 14.8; 14.5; 14.8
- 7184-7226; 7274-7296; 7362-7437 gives 0.7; 14.6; 14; 14.3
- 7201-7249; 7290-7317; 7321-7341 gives -1.0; 14.5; 14.8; 14.2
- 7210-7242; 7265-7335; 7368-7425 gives -0.7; 14.4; 14.5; 14.3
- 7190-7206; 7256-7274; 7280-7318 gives -0.2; 14.5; 14.7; 14.7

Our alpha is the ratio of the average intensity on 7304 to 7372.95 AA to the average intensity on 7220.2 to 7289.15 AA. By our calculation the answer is 1.00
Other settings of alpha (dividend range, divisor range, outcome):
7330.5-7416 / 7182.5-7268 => 0.99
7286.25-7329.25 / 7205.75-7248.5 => 1.01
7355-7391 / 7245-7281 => 1.01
